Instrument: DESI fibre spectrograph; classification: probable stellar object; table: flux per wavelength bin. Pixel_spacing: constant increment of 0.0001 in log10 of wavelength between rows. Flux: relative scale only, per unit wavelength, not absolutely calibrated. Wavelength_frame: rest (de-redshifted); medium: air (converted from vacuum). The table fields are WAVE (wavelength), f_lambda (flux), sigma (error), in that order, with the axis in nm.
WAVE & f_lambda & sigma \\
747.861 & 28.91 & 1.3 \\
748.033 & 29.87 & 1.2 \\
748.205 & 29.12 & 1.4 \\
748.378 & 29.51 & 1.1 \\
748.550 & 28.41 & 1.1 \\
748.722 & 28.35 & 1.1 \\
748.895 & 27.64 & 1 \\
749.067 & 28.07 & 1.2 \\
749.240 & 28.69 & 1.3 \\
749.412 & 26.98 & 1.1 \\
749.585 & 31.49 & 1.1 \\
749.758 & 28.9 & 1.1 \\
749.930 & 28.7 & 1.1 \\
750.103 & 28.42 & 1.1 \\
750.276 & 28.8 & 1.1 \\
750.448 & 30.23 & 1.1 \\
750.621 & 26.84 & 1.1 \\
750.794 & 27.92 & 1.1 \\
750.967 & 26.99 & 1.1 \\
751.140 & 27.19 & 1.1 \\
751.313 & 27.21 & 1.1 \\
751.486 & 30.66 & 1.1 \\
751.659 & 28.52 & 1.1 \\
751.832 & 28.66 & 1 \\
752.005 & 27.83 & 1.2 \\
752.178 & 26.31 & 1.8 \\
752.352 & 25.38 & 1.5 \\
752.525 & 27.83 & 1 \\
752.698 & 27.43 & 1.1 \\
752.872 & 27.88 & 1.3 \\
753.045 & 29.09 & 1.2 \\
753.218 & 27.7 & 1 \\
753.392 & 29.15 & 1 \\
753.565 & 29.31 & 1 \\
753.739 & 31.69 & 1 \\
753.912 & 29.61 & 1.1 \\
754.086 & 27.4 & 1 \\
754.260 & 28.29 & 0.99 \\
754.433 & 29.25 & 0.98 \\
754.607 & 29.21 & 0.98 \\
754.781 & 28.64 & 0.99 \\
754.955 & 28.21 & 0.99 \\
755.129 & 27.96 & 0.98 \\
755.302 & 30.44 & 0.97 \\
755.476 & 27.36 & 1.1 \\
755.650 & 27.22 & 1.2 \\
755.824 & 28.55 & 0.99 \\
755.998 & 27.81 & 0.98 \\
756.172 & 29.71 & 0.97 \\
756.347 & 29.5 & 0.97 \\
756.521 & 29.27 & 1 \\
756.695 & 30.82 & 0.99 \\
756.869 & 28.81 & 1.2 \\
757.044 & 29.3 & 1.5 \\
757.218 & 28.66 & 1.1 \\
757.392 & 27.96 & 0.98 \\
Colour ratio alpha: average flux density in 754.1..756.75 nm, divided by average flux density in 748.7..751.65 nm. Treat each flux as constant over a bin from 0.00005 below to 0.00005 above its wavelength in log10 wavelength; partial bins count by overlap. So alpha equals 1.01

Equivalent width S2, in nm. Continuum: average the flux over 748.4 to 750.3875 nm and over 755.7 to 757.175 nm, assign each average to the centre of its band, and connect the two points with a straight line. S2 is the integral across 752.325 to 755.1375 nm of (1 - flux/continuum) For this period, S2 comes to 0.04 nm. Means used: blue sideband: 28.6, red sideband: 29.1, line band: 28.6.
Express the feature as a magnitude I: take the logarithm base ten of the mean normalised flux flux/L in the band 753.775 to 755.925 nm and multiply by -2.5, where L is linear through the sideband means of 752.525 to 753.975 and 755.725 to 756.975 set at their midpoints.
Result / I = 0.02 mag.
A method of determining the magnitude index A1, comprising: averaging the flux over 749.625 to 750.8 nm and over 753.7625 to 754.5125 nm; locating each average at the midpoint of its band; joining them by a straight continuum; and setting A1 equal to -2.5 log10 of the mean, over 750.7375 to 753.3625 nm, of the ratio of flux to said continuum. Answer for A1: 0.039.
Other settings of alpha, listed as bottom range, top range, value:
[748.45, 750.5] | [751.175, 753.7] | 0.98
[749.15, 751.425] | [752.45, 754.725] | 1.01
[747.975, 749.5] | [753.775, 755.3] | 1.01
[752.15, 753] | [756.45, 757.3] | 1.08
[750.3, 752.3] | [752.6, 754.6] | 1.03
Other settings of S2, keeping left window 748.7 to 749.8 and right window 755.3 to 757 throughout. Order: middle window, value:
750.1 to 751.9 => 0.02 nm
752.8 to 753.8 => -0.01 nm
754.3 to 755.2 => 0.01 nm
